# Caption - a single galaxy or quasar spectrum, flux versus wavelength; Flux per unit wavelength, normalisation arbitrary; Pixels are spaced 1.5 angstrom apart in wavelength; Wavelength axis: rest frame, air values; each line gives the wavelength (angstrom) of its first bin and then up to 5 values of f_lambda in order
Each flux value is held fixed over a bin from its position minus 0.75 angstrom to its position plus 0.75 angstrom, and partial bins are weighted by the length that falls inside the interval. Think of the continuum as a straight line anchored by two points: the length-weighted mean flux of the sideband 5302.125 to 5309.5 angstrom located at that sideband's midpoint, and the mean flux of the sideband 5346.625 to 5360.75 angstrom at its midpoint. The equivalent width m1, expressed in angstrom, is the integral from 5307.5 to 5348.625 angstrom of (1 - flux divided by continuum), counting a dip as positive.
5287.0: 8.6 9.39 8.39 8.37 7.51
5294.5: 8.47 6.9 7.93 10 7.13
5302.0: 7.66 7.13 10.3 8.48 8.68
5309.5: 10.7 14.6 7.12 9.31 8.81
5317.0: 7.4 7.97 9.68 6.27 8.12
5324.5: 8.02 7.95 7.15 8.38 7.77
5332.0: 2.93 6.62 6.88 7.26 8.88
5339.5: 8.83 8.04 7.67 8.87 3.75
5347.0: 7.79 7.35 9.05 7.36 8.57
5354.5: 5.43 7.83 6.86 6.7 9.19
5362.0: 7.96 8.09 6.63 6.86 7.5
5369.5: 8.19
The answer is 1.3 angstrom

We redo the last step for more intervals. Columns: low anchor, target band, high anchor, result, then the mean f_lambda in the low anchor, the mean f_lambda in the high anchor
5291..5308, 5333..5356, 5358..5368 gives 0.7 angstrom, 8.19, 7.55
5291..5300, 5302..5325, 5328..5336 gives -4.5 angstrom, 8.16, 6.56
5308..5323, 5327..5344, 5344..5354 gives 1.3 angstrom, 9.03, 7.38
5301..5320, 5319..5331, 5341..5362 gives 0.8 angstrom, 9.01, 7.46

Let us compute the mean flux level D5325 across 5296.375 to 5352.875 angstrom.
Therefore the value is 8.05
